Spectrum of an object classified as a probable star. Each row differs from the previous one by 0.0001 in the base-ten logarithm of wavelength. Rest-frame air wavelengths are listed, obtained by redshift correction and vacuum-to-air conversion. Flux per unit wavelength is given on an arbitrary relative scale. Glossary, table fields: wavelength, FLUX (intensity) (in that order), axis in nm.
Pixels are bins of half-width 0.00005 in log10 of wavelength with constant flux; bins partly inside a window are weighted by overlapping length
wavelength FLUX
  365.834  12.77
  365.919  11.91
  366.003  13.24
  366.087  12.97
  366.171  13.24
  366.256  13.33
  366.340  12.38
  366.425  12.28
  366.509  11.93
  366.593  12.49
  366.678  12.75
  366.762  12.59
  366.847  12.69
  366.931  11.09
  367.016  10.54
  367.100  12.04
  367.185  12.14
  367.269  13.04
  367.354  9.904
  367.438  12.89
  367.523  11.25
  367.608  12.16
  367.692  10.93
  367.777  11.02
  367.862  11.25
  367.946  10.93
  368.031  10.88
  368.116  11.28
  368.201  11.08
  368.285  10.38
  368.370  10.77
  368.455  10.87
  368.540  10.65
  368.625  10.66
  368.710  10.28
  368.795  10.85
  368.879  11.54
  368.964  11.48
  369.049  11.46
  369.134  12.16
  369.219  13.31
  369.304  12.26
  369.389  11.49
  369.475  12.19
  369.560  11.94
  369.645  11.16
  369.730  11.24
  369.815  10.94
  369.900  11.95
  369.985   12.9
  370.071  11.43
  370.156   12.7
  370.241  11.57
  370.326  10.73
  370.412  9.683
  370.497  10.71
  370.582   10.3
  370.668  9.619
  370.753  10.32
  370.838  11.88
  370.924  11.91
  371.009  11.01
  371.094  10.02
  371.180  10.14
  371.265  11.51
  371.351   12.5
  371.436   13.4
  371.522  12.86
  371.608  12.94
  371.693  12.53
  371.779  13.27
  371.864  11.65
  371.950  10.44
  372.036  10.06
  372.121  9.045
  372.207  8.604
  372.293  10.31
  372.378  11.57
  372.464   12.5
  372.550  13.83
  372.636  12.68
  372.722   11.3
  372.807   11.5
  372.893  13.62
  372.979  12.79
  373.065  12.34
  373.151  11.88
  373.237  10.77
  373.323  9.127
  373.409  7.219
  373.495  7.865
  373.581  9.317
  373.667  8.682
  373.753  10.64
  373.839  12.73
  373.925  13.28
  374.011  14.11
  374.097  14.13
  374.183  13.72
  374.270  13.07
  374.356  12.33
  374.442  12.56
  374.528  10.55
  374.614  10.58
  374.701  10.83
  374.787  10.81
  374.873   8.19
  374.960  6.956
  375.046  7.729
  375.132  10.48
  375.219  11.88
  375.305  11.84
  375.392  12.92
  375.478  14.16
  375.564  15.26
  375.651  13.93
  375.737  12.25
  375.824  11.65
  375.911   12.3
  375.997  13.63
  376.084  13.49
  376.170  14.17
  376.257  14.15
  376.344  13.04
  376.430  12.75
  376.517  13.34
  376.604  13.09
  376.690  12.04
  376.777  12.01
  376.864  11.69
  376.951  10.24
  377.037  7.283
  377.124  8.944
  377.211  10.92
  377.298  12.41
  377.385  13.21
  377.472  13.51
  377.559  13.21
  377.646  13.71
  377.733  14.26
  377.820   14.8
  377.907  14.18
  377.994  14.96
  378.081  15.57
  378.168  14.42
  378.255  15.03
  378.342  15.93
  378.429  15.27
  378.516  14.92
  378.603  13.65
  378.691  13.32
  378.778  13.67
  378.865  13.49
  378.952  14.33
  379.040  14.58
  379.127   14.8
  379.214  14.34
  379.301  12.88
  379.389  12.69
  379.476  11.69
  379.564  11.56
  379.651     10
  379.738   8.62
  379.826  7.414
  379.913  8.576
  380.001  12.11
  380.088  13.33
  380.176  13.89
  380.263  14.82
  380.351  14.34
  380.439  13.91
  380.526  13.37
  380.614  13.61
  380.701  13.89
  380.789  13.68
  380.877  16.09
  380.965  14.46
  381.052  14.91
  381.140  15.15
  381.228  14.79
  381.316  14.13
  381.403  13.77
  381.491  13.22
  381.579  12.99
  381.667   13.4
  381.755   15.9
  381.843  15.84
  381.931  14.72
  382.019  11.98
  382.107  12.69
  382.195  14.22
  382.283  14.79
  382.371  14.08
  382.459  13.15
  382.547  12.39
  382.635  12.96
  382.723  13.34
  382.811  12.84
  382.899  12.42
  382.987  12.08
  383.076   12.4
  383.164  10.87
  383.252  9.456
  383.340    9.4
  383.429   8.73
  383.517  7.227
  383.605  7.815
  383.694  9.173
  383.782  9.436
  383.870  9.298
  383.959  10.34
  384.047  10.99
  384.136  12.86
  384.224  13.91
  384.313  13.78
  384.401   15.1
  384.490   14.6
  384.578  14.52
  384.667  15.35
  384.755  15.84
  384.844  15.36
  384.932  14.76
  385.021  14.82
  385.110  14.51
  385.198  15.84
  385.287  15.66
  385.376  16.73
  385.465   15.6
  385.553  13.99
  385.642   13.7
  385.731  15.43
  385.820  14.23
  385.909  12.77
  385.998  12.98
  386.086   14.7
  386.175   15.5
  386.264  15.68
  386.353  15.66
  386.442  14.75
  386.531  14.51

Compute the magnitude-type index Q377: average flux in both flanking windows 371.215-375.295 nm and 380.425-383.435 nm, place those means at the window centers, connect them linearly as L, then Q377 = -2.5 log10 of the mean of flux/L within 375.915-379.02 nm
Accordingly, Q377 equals -0.08 mag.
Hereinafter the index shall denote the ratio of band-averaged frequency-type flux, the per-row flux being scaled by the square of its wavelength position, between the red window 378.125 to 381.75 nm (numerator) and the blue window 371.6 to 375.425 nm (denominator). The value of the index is 1.2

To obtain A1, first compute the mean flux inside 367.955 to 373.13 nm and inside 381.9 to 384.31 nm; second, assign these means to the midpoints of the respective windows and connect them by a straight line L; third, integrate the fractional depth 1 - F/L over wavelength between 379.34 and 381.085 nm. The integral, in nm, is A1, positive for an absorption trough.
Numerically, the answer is -0.16 nm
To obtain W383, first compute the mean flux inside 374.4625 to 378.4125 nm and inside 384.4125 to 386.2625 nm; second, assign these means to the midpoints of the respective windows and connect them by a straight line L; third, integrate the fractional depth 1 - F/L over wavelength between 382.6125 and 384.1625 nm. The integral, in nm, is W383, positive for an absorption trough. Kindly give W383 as 0.40 nm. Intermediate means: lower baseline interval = 12.4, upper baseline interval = 14.9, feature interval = 10.6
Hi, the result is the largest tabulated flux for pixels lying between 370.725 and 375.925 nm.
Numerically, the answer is 15.26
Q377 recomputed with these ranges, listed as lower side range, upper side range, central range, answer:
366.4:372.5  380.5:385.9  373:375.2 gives 0.117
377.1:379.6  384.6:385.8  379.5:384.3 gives 0.162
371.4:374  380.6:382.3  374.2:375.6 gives 0.071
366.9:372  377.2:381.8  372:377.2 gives 0.087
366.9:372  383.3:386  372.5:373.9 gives 0.074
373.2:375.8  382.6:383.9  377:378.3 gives -0.193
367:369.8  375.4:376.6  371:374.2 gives 0.093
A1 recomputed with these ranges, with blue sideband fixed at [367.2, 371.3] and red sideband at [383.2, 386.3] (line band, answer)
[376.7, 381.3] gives -0.26 nm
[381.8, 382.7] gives -0.06 nm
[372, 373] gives 0.02 nm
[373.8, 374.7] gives -0.06 nm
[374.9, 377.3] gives 0.04 nm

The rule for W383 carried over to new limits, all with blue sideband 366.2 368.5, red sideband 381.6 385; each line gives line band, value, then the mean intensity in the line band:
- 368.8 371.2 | 0.093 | 11.4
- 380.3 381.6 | -0.179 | 14.2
